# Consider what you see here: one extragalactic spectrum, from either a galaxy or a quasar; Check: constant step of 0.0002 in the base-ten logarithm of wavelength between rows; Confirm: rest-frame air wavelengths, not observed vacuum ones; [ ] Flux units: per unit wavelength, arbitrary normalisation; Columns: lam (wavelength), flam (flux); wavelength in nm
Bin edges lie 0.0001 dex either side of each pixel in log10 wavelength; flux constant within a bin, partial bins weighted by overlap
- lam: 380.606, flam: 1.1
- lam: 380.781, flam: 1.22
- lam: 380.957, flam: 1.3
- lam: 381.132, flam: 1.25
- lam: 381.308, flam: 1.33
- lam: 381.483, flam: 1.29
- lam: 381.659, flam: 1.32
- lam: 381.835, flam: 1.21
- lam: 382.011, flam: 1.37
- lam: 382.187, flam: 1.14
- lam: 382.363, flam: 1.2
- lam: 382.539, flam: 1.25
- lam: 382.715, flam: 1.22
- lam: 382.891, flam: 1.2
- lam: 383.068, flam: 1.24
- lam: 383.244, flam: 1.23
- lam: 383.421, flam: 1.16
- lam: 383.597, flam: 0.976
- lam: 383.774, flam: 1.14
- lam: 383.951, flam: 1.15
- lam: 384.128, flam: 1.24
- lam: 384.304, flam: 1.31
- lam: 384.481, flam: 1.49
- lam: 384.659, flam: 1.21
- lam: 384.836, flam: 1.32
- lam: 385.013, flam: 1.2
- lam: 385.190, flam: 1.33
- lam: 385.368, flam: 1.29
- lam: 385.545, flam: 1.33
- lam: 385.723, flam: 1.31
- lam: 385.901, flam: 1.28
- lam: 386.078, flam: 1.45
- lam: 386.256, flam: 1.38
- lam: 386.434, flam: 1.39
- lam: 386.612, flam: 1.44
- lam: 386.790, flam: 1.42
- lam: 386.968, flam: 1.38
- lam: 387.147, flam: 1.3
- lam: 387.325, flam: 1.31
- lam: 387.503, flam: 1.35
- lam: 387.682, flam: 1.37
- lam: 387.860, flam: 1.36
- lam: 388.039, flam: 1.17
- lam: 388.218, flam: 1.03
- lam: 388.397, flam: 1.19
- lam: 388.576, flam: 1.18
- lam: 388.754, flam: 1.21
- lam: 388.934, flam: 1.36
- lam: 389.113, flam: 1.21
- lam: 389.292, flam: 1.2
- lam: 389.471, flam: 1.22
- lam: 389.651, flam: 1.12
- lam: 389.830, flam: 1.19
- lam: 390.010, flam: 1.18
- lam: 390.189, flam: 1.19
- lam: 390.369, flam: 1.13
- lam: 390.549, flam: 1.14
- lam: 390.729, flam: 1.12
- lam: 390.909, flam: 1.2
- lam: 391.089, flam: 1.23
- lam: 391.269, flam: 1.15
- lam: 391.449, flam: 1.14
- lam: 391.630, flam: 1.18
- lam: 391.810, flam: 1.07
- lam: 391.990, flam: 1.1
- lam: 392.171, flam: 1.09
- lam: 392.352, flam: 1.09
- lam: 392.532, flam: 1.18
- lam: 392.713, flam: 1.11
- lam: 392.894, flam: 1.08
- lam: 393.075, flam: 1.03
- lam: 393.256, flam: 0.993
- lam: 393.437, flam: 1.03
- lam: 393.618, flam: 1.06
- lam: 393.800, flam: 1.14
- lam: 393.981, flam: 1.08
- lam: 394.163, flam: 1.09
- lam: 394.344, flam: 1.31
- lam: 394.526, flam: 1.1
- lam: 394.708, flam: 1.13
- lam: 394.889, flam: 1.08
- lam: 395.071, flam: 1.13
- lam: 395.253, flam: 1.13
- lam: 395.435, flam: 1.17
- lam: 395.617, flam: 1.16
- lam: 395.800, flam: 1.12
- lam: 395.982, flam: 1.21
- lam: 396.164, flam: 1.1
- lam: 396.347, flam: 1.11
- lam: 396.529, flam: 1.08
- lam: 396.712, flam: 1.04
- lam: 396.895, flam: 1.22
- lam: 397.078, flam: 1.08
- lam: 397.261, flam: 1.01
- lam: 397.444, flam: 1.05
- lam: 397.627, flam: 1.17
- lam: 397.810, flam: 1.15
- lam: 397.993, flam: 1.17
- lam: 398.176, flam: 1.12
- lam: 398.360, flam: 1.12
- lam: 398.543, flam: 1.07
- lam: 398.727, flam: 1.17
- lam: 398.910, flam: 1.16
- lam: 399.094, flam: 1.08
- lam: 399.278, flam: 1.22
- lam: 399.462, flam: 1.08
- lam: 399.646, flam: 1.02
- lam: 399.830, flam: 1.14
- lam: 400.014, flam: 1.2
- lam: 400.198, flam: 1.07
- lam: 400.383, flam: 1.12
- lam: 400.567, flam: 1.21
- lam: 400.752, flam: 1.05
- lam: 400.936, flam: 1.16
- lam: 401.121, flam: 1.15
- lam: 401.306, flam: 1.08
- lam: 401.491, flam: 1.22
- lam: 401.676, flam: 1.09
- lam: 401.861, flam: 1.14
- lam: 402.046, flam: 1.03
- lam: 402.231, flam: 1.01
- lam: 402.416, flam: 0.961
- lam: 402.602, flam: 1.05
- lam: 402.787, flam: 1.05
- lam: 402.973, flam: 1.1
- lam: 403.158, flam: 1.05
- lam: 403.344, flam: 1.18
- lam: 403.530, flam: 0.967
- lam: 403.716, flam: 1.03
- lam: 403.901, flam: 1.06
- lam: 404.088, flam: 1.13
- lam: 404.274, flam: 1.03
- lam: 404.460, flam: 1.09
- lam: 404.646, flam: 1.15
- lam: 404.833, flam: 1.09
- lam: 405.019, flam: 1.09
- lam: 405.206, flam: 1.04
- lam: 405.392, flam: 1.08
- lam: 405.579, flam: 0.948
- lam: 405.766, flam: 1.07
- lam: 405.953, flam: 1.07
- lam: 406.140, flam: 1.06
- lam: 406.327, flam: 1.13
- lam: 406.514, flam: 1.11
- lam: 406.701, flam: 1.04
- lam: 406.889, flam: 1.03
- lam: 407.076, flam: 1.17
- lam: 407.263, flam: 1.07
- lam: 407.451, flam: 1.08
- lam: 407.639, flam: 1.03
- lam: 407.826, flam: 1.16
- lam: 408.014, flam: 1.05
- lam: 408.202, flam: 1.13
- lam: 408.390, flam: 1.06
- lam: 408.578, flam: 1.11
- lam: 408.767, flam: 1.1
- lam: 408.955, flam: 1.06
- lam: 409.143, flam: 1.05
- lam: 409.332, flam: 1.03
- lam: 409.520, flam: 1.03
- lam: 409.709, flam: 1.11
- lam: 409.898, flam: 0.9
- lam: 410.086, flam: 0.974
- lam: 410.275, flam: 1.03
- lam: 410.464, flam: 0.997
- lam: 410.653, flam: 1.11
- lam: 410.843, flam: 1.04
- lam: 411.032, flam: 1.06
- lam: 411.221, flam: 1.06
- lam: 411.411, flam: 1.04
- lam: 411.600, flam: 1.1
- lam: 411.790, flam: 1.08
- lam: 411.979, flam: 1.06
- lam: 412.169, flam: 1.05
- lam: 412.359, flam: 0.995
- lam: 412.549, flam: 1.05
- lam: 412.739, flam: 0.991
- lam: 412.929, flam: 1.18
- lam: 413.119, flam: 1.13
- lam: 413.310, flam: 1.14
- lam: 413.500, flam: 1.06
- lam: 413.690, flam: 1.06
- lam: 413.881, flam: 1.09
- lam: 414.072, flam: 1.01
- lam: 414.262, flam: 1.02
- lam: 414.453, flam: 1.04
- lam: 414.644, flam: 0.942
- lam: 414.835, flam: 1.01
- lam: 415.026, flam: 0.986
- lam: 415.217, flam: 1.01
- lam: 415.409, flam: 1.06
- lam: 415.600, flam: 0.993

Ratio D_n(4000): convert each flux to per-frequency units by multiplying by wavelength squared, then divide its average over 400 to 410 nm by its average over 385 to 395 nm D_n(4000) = 1.0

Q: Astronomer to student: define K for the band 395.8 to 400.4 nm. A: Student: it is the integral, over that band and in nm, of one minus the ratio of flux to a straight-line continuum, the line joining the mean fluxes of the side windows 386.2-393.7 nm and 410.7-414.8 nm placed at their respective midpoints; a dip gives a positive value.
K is 0.11 nm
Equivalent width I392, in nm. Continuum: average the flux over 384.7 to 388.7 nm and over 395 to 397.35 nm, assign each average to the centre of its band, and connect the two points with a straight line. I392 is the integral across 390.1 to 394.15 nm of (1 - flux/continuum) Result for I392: 0.288 nm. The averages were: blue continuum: 1.31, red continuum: 1.12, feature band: 1.11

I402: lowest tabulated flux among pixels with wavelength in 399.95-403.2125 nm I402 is 0.961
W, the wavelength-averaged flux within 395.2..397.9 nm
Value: 1.12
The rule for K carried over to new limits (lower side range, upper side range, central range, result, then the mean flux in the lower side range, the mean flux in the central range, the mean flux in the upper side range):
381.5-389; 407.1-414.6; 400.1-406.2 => 0.239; 1.27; 1.08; 1.06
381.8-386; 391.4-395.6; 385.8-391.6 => -0.352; 1.24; 1.25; 1.11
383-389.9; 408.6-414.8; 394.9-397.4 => 0.141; 1.27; 1.12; 1.05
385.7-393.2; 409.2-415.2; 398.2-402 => 0.033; 1.22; 1.13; 1.04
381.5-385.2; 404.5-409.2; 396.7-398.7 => 0.045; 1.23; 1.11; 1.08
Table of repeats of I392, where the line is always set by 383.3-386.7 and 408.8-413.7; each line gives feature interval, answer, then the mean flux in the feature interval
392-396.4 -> 0.328 nm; 1.11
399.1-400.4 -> 0.040 nm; 1.12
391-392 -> 0.064 nm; 1.15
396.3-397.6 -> 0.101 nm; 1.09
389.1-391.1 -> 0.105 nm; 1.17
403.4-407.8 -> 0.131 nm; 1.07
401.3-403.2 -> 0.104 nm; 1.07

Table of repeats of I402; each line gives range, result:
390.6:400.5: 0.993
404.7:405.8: 0.948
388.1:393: 1.03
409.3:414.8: 0.9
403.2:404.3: 0.967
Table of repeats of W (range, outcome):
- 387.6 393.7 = 1.16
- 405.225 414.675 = 1.06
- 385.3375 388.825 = 1.31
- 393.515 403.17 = 1.11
